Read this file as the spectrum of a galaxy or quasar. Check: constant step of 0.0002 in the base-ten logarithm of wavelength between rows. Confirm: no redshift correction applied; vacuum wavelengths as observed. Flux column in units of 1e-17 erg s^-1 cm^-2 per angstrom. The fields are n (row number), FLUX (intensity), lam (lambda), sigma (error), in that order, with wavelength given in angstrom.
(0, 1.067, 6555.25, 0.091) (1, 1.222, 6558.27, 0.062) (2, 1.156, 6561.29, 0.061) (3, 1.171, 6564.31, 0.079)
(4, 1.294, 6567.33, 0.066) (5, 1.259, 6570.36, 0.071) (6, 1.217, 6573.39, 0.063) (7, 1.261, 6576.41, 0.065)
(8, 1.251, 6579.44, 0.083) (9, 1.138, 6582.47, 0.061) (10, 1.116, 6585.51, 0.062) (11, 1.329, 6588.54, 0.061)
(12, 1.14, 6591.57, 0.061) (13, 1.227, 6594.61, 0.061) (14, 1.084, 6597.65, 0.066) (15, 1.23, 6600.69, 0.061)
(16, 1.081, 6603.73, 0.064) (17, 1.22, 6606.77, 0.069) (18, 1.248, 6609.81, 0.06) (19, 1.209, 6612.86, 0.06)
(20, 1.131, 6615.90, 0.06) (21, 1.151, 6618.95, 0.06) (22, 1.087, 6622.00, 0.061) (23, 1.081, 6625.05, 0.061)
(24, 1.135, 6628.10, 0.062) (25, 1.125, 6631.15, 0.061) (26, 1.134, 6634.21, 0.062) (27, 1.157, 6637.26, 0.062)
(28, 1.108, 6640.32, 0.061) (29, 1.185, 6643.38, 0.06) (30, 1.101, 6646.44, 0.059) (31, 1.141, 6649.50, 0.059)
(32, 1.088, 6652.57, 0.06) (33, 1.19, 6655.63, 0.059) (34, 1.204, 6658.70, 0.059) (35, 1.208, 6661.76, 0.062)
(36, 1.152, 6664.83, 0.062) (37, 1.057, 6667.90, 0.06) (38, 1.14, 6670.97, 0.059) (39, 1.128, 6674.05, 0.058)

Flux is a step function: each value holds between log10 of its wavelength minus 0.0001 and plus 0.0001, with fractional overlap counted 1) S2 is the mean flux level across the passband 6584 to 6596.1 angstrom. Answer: 1.2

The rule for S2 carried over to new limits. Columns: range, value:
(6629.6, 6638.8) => 1.14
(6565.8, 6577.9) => 1.26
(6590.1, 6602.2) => 1.17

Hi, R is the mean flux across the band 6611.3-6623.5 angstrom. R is 1.14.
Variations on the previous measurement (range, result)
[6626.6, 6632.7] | 1.13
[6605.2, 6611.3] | 1.23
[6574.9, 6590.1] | 1.22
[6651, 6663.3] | 1.17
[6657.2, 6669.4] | 1.16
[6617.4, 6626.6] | 1.11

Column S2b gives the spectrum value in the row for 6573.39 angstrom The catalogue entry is 1.217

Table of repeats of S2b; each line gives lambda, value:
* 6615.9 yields 1.131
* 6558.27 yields 1.222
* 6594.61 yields 1.227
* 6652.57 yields 1.088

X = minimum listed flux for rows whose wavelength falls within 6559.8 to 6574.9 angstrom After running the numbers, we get 1.156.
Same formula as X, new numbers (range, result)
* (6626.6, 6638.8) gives 1.125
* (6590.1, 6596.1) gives 1.14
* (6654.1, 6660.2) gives 1.19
